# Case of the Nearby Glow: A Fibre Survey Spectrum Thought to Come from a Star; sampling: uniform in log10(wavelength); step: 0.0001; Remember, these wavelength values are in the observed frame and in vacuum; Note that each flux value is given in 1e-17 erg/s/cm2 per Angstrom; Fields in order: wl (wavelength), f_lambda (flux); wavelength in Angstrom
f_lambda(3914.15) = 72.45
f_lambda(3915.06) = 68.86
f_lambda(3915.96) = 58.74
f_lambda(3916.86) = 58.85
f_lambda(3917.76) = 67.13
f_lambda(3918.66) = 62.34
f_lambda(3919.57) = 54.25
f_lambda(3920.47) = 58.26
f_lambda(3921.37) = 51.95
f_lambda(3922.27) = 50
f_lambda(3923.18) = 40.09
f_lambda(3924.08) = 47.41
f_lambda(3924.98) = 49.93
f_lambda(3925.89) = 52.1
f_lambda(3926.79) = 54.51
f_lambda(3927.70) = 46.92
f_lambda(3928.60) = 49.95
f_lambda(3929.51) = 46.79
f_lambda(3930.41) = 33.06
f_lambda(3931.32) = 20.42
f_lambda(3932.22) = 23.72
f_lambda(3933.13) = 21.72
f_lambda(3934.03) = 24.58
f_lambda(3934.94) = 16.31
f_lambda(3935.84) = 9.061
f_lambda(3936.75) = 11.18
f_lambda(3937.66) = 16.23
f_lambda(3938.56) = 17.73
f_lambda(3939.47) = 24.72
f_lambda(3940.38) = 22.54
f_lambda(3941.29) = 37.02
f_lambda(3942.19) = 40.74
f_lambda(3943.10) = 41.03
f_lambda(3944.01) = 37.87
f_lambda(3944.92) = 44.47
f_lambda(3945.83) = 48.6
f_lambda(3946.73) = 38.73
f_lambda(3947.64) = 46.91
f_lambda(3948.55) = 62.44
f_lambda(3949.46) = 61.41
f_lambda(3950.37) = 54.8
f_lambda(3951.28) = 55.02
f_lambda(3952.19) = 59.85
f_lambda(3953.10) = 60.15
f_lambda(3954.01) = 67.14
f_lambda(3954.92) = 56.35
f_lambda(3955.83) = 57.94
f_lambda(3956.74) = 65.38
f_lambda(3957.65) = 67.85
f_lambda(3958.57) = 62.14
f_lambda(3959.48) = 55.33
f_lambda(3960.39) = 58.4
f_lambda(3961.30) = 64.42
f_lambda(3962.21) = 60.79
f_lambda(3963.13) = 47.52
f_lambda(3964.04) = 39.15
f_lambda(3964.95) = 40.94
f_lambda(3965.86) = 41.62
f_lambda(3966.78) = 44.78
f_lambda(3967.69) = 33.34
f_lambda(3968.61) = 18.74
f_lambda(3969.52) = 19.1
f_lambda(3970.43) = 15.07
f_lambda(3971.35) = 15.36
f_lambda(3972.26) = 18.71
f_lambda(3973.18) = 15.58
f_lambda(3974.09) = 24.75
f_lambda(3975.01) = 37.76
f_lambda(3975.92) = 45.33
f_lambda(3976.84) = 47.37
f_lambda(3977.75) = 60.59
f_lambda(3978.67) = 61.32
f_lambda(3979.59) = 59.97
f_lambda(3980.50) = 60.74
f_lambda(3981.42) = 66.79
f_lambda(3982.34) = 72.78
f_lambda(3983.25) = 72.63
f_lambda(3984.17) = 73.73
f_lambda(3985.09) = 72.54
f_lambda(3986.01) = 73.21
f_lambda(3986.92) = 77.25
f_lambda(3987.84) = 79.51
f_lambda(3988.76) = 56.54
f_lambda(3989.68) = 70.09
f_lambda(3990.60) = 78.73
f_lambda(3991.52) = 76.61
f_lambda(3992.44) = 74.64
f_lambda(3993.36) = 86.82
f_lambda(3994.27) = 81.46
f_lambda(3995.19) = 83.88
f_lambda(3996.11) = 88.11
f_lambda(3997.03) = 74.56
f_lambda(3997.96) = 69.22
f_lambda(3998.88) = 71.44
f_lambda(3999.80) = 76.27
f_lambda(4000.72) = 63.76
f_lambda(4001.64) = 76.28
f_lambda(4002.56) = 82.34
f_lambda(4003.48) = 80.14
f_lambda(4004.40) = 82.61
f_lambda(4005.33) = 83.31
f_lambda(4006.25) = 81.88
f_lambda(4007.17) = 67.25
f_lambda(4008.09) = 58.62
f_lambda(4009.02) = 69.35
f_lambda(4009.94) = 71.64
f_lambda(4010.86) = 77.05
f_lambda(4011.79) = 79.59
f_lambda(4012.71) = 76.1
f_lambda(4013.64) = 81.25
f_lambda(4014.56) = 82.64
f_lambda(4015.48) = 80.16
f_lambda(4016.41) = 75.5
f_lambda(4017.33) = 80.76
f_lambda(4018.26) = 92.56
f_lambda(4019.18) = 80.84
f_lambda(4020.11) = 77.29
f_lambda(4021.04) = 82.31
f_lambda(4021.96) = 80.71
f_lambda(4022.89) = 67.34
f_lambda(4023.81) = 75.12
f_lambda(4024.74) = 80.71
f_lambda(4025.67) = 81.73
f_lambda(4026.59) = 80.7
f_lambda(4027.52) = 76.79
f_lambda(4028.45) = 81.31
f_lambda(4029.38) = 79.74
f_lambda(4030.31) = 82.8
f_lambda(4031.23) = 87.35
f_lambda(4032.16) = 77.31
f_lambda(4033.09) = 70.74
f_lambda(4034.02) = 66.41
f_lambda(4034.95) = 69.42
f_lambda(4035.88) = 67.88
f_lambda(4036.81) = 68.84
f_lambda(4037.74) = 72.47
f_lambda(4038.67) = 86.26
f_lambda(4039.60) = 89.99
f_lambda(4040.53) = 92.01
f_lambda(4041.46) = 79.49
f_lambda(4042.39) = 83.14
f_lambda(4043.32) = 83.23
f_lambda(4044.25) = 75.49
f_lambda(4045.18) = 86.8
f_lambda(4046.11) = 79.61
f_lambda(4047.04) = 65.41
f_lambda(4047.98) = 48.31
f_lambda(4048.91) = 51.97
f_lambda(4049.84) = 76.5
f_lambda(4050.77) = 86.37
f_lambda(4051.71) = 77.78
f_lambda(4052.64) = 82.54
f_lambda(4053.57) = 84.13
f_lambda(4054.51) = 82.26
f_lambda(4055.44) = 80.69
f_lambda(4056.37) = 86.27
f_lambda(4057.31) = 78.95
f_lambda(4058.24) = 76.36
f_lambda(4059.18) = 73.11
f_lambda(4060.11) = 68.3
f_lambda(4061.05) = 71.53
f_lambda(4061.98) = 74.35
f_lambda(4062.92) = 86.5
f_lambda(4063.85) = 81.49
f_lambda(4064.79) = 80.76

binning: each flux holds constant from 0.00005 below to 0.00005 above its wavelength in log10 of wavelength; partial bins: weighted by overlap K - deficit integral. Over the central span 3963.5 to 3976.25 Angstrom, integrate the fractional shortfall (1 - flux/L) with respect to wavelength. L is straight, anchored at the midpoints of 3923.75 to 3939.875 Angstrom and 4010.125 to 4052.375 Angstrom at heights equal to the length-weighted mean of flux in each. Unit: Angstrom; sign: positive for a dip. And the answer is 5.1 Angstrom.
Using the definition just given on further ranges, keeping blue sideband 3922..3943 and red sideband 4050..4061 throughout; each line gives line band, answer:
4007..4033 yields -4.81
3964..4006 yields -4.92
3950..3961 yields -4.92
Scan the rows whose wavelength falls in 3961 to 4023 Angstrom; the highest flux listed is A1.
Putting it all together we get 92.56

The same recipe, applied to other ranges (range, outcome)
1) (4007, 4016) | 82.64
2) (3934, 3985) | 73.73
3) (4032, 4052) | 92.01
